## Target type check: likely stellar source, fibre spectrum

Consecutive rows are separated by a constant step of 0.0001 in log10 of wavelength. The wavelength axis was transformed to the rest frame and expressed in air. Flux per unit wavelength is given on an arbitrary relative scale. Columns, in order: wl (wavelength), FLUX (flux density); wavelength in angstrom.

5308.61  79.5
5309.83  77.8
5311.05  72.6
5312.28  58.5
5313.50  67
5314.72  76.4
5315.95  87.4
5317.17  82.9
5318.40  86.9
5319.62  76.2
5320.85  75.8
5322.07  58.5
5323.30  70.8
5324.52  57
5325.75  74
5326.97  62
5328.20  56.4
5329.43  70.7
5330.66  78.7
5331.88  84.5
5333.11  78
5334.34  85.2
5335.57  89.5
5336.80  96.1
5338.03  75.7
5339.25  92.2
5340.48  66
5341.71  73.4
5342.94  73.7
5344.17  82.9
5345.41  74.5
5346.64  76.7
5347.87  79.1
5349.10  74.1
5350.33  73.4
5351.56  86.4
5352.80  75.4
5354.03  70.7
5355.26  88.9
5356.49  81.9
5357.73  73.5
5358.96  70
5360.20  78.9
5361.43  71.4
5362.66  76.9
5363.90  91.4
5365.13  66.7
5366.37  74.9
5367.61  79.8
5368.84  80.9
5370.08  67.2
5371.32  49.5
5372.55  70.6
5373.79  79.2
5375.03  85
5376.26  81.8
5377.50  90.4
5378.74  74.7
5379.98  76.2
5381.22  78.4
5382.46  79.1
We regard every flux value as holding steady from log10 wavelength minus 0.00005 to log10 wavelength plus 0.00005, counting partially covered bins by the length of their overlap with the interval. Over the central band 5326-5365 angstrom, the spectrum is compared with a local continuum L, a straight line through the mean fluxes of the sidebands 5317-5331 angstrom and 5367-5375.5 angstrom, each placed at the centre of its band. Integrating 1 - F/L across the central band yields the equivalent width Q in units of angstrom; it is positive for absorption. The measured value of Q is -3.3 angstrom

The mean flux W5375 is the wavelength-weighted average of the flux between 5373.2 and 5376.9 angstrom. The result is 82.1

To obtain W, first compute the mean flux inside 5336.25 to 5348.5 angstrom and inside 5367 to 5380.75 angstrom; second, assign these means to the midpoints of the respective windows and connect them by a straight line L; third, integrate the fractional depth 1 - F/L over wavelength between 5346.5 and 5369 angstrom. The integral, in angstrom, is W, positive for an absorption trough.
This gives 0.04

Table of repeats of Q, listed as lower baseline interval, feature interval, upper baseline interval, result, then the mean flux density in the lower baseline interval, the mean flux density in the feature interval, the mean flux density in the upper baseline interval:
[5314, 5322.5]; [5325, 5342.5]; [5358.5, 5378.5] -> 0.1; 78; 77.1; 75.9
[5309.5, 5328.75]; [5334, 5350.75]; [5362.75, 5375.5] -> -1.6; 71.2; 79.4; 74.4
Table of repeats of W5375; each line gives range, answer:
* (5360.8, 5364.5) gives 79.9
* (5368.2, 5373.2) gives 67.2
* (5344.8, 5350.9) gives 75.6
